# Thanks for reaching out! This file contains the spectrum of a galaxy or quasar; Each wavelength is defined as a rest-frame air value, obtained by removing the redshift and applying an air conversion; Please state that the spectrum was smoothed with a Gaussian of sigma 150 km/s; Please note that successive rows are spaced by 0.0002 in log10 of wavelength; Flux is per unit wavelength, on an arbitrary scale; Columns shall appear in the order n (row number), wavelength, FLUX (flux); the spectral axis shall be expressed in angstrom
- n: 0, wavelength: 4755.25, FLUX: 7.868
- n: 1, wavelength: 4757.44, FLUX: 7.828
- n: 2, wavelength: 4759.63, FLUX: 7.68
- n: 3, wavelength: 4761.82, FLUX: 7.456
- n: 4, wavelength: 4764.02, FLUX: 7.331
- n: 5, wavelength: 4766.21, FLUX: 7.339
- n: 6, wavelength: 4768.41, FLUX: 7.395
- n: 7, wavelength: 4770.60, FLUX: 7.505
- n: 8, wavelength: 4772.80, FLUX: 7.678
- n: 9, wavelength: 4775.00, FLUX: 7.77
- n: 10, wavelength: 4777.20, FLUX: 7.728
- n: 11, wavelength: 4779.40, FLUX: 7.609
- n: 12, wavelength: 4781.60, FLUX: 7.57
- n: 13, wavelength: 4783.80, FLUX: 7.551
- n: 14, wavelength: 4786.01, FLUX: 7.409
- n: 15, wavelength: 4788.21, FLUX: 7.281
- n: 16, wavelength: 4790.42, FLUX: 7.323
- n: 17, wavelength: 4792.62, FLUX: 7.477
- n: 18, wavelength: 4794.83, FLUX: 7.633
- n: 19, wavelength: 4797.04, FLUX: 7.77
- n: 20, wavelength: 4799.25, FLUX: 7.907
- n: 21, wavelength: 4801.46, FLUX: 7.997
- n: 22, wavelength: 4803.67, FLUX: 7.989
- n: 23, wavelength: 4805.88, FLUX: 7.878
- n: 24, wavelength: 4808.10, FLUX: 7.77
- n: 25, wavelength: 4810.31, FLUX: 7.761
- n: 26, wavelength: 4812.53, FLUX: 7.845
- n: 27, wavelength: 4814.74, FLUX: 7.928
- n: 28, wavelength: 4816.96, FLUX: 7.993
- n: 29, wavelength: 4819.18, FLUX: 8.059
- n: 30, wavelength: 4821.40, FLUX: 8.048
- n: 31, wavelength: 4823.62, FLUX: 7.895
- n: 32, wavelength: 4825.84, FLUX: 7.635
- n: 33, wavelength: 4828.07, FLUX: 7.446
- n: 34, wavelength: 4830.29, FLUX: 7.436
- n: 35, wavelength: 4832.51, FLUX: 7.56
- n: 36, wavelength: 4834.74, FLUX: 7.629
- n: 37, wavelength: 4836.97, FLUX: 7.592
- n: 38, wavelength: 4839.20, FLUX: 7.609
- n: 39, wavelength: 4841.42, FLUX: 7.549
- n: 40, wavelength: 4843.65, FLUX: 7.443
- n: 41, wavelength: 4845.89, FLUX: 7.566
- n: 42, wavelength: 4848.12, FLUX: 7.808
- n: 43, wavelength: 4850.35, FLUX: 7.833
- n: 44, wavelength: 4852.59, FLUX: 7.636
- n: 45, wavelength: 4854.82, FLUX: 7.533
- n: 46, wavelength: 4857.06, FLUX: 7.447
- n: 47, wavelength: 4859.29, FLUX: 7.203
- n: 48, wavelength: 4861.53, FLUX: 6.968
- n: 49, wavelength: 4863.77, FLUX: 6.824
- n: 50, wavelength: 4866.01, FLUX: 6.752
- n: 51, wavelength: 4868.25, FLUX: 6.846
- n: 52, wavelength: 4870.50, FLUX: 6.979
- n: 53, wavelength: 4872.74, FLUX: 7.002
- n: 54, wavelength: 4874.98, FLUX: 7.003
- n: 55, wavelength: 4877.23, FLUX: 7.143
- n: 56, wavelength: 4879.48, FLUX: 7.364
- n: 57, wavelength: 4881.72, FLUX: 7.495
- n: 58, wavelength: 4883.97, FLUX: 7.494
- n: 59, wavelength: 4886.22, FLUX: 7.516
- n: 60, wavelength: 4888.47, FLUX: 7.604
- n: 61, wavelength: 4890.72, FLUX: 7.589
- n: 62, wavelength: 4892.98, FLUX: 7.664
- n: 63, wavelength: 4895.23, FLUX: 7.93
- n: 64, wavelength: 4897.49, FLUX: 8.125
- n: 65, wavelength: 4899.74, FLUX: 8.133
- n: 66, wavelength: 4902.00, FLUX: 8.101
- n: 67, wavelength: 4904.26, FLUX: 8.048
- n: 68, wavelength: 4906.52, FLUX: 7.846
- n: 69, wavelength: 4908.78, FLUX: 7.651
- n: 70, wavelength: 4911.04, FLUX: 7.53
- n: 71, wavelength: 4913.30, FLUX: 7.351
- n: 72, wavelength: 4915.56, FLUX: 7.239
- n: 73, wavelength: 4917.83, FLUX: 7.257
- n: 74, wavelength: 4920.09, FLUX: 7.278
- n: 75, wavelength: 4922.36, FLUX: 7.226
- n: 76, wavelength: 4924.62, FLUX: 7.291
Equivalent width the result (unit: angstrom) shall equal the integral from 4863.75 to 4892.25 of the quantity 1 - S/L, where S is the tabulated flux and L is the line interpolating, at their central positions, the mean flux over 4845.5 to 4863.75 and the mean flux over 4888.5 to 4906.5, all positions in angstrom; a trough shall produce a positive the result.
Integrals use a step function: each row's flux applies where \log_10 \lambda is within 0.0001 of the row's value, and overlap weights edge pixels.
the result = 1.8 angstrom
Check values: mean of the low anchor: 7.46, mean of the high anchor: 7.91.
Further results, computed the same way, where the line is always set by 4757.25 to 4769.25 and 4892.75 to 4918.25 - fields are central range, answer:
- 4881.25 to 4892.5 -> 0.2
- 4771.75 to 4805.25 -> -0.5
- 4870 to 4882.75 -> 0.9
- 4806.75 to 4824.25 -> -0.8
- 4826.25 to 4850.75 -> 0.1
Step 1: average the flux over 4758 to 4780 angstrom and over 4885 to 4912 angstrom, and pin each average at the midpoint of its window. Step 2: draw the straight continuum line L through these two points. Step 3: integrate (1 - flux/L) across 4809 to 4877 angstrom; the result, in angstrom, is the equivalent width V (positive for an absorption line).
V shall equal 1.9 angstrom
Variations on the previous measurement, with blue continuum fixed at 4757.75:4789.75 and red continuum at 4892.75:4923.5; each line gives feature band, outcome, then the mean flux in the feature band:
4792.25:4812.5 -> -0.68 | 7.81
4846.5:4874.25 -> 1.39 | 7.24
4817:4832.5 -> -0.36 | 7.76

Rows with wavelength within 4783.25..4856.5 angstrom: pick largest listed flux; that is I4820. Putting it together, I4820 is 8.059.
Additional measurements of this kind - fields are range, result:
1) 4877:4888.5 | 7.604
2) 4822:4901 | 8.133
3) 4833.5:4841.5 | 7.629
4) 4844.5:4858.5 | 7.833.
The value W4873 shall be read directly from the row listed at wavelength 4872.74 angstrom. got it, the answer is 7.002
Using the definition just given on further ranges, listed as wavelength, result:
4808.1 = 7.77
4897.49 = 8.125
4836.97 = 7.592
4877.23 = 7.143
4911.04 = 7.53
